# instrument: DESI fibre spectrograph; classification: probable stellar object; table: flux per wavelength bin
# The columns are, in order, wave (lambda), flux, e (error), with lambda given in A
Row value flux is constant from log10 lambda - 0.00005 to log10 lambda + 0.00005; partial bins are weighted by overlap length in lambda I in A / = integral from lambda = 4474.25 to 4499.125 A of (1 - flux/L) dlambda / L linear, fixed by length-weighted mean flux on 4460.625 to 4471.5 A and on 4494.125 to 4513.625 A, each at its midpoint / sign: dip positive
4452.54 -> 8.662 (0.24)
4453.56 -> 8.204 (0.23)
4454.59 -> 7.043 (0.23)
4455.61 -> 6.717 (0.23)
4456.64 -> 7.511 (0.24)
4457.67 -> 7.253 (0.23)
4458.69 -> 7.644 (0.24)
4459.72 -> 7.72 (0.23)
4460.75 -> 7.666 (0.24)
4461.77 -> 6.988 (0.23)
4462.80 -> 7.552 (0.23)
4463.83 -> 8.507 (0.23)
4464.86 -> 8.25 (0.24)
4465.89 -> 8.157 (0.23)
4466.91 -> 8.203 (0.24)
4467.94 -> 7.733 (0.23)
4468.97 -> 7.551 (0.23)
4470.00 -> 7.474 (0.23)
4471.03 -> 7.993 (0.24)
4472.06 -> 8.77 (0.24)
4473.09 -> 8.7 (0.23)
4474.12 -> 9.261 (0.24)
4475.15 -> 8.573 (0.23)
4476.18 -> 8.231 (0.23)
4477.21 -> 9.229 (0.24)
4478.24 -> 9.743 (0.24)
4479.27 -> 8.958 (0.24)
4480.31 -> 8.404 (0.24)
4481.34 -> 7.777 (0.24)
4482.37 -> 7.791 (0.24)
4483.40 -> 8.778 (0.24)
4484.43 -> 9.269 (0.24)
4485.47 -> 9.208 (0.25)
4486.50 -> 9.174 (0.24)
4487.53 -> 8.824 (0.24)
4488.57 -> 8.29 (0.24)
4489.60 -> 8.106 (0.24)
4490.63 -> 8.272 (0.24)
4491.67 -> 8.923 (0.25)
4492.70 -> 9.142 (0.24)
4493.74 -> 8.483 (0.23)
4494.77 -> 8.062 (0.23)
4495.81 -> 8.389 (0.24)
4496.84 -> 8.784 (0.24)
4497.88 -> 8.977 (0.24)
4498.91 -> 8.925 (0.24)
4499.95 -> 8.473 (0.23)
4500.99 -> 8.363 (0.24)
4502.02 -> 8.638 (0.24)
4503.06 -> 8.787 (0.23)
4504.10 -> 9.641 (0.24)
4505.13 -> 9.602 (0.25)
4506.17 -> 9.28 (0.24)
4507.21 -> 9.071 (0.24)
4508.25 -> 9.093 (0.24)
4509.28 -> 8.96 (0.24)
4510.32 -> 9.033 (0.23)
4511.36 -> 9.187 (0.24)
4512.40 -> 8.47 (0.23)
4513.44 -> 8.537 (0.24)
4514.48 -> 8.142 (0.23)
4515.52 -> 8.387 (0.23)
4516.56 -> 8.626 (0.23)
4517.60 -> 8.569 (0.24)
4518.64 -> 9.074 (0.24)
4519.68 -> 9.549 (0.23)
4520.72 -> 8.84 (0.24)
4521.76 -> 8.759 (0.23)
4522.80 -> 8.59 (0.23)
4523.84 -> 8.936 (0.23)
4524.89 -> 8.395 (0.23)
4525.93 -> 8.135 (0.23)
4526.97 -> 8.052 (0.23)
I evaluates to -0.88 A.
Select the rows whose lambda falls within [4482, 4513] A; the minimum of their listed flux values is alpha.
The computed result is 7.791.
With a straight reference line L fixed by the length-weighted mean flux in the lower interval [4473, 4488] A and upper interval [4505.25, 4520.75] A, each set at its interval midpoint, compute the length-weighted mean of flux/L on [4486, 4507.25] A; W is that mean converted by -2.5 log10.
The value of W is 0.01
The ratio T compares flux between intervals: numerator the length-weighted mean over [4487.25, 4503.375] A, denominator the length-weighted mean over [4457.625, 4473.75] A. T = 1.1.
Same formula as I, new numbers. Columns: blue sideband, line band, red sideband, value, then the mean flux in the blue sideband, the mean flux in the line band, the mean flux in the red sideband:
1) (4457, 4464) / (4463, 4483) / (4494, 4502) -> -1.2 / 7.57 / 8.37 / 8.58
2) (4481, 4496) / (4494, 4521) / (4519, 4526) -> -0.4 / 8.58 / 8.82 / 8.79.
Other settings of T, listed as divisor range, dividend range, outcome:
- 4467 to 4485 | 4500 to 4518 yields 1.04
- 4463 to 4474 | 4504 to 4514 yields 1.11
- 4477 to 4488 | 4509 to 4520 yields 0.99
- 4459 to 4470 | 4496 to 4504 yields 1.12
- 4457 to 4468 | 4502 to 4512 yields 1.17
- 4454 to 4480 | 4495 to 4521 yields 1.10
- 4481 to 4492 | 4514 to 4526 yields 1.01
